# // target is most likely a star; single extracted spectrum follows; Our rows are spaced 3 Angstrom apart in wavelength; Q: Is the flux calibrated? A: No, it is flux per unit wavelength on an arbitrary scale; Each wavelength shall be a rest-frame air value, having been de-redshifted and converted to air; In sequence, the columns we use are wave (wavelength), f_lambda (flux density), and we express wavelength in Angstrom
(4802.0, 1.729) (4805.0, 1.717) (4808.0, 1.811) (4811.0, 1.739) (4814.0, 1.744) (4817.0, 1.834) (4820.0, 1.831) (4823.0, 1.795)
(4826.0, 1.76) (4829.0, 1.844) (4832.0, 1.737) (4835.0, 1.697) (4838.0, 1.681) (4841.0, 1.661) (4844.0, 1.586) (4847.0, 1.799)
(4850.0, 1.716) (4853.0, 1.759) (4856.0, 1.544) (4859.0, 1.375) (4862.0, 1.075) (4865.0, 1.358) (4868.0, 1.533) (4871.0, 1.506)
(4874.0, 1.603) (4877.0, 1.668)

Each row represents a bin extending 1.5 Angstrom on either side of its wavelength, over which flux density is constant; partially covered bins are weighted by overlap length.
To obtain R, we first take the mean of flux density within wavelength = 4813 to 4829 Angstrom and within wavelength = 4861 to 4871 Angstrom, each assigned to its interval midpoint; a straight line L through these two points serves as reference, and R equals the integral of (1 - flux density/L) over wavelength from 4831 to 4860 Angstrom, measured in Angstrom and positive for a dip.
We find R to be -1.84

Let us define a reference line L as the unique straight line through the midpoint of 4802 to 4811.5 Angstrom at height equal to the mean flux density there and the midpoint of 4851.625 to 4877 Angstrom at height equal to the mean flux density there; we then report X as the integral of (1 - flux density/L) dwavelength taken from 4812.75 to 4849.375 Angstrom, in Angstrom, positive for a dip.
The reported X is -2.4 Angstrom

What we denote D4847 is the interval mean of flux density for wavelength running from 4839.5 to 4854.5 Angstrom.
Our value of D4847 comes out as 1.7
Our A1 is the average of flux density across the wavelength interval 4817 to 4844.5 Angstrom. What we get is 1.74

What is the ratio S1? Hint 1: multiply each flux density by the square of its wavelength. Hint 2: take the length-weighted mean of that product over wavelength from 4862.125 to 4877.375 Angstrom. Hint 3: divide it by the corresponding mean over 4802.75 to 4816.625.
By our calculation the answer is 0.9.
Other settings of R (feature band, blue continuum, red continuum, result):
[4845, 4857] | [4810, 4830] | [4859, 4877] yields -1.1 Angstrom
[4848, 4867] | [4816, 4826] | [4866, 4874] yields 1.4 Angstrom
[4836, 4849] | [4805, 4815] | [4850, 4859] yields -0.2 Angstrom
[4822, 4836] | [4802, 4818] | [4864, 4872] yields -0.8 Angstrom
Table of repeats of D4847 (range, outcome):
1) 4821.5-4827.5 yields 1.78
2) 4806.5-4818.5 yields 1.78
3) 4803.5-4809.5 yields 1.76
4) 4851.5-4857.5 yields 1.65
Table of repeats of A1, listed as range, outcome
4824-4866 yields 1.62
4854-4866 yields 1.35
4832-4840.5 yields 1.69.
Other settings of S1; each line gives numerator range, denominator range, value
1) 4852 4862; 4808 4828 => 0.84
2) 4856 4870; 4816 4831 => 0.77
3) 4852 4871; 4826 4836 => 0.83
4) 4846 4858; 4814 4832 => 0.95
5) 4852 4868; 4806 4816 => 0.82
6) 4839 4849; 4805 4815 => 0.97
